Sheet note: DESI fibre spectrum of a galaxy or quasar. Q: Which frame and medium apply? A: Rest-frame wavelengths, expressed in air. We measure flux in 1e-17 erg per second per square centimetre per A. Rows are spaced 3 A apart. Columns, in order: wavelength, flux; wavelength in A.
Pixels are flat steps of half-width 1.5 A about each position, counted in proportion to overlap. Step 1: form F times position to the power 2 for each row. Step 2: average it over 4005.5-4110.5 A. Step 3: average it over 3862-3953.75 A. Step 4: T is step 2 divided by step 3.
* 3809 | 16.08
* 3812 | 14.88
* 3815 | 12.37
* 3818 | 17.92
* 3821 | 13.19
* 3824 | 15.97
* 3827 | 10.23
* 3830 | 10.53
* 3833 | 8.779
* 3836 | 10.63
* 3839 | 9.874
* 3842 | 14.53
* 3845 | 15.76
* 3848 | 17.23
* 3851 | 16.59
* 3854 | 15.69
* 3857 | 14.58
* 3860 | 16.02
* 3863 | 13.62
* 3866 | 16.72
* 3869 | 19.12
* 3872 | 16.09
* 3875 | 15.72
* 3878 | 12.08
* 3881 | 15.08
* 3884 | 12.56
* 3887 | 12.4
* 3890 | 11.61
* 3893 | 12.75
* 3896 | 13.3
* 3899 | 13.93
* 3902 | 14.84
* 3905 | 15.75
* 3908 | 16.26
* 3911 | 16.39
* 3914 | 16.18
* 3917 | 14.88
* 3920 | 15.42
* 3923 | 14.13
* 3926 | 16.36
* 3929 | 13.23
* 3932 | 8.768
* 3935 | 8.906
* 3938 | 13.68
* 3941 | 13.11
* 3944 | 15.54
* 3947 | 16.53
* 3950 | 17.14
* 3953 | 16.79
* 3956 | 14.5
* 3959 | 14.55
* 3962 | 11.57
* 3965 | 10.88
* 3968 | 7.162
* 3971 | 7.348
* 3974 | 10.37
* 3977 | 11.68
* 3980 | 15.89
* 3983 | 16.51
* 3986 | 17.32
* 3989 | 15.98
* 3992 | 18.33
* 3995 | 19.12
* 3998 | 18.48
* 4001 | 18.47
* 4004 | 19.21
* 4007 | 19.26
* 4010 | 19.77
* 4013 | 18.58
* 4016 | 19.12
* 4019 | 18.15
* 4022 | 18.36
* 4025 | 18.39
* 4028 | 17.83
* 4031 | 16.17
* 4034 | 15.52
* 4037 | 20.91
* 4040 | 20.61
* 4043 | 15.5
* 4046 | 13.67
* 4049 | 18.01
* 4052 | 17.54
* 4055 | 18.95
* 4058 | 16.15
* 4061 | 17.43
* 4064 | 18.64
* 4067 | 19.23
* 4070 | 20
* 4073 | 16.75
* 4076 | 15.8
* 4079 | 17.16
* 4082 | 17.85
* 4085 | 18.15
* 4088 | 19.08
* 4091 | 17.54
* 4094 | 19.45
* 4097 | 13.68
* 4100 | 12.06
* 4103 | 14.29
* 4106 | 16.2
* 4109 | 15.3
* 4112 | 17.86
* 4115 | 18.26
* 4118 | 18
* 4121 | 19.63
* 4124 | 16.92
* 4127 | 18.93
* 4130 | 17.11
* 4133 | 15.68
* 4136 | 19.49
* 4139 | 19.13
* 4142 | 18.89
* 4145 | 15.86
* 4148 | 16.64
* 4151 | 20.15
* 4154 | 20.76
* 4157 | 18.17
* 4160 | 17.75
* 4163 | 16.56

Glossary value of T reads 1.30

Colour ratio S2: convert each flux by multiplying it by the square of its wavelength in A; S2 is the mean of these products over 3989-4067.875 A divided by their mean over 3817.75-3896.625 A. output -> 1.4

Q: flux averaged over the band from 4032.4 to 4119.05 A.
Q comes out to 17.2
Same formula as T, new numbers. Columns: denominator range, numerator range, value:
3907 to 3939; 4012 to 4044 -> 1.37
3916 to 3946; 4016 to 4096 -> 1.41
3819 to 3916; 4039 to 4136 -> 1.35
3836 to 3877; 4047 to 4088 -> 1.30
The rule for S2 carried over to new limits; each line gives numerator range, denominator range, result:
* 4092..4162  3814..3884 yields 1.40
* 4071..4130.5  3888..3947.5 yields 1.33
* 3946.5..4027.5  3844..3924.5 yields 1.12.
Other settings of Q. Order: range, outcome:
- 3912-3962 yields 14.3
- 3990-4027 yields 18.7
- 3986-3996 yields 17.7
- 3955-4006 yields 14.6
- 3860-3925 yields 14.7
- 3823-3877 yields 14.3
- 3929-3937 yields 9.96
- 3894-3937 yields 14.1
